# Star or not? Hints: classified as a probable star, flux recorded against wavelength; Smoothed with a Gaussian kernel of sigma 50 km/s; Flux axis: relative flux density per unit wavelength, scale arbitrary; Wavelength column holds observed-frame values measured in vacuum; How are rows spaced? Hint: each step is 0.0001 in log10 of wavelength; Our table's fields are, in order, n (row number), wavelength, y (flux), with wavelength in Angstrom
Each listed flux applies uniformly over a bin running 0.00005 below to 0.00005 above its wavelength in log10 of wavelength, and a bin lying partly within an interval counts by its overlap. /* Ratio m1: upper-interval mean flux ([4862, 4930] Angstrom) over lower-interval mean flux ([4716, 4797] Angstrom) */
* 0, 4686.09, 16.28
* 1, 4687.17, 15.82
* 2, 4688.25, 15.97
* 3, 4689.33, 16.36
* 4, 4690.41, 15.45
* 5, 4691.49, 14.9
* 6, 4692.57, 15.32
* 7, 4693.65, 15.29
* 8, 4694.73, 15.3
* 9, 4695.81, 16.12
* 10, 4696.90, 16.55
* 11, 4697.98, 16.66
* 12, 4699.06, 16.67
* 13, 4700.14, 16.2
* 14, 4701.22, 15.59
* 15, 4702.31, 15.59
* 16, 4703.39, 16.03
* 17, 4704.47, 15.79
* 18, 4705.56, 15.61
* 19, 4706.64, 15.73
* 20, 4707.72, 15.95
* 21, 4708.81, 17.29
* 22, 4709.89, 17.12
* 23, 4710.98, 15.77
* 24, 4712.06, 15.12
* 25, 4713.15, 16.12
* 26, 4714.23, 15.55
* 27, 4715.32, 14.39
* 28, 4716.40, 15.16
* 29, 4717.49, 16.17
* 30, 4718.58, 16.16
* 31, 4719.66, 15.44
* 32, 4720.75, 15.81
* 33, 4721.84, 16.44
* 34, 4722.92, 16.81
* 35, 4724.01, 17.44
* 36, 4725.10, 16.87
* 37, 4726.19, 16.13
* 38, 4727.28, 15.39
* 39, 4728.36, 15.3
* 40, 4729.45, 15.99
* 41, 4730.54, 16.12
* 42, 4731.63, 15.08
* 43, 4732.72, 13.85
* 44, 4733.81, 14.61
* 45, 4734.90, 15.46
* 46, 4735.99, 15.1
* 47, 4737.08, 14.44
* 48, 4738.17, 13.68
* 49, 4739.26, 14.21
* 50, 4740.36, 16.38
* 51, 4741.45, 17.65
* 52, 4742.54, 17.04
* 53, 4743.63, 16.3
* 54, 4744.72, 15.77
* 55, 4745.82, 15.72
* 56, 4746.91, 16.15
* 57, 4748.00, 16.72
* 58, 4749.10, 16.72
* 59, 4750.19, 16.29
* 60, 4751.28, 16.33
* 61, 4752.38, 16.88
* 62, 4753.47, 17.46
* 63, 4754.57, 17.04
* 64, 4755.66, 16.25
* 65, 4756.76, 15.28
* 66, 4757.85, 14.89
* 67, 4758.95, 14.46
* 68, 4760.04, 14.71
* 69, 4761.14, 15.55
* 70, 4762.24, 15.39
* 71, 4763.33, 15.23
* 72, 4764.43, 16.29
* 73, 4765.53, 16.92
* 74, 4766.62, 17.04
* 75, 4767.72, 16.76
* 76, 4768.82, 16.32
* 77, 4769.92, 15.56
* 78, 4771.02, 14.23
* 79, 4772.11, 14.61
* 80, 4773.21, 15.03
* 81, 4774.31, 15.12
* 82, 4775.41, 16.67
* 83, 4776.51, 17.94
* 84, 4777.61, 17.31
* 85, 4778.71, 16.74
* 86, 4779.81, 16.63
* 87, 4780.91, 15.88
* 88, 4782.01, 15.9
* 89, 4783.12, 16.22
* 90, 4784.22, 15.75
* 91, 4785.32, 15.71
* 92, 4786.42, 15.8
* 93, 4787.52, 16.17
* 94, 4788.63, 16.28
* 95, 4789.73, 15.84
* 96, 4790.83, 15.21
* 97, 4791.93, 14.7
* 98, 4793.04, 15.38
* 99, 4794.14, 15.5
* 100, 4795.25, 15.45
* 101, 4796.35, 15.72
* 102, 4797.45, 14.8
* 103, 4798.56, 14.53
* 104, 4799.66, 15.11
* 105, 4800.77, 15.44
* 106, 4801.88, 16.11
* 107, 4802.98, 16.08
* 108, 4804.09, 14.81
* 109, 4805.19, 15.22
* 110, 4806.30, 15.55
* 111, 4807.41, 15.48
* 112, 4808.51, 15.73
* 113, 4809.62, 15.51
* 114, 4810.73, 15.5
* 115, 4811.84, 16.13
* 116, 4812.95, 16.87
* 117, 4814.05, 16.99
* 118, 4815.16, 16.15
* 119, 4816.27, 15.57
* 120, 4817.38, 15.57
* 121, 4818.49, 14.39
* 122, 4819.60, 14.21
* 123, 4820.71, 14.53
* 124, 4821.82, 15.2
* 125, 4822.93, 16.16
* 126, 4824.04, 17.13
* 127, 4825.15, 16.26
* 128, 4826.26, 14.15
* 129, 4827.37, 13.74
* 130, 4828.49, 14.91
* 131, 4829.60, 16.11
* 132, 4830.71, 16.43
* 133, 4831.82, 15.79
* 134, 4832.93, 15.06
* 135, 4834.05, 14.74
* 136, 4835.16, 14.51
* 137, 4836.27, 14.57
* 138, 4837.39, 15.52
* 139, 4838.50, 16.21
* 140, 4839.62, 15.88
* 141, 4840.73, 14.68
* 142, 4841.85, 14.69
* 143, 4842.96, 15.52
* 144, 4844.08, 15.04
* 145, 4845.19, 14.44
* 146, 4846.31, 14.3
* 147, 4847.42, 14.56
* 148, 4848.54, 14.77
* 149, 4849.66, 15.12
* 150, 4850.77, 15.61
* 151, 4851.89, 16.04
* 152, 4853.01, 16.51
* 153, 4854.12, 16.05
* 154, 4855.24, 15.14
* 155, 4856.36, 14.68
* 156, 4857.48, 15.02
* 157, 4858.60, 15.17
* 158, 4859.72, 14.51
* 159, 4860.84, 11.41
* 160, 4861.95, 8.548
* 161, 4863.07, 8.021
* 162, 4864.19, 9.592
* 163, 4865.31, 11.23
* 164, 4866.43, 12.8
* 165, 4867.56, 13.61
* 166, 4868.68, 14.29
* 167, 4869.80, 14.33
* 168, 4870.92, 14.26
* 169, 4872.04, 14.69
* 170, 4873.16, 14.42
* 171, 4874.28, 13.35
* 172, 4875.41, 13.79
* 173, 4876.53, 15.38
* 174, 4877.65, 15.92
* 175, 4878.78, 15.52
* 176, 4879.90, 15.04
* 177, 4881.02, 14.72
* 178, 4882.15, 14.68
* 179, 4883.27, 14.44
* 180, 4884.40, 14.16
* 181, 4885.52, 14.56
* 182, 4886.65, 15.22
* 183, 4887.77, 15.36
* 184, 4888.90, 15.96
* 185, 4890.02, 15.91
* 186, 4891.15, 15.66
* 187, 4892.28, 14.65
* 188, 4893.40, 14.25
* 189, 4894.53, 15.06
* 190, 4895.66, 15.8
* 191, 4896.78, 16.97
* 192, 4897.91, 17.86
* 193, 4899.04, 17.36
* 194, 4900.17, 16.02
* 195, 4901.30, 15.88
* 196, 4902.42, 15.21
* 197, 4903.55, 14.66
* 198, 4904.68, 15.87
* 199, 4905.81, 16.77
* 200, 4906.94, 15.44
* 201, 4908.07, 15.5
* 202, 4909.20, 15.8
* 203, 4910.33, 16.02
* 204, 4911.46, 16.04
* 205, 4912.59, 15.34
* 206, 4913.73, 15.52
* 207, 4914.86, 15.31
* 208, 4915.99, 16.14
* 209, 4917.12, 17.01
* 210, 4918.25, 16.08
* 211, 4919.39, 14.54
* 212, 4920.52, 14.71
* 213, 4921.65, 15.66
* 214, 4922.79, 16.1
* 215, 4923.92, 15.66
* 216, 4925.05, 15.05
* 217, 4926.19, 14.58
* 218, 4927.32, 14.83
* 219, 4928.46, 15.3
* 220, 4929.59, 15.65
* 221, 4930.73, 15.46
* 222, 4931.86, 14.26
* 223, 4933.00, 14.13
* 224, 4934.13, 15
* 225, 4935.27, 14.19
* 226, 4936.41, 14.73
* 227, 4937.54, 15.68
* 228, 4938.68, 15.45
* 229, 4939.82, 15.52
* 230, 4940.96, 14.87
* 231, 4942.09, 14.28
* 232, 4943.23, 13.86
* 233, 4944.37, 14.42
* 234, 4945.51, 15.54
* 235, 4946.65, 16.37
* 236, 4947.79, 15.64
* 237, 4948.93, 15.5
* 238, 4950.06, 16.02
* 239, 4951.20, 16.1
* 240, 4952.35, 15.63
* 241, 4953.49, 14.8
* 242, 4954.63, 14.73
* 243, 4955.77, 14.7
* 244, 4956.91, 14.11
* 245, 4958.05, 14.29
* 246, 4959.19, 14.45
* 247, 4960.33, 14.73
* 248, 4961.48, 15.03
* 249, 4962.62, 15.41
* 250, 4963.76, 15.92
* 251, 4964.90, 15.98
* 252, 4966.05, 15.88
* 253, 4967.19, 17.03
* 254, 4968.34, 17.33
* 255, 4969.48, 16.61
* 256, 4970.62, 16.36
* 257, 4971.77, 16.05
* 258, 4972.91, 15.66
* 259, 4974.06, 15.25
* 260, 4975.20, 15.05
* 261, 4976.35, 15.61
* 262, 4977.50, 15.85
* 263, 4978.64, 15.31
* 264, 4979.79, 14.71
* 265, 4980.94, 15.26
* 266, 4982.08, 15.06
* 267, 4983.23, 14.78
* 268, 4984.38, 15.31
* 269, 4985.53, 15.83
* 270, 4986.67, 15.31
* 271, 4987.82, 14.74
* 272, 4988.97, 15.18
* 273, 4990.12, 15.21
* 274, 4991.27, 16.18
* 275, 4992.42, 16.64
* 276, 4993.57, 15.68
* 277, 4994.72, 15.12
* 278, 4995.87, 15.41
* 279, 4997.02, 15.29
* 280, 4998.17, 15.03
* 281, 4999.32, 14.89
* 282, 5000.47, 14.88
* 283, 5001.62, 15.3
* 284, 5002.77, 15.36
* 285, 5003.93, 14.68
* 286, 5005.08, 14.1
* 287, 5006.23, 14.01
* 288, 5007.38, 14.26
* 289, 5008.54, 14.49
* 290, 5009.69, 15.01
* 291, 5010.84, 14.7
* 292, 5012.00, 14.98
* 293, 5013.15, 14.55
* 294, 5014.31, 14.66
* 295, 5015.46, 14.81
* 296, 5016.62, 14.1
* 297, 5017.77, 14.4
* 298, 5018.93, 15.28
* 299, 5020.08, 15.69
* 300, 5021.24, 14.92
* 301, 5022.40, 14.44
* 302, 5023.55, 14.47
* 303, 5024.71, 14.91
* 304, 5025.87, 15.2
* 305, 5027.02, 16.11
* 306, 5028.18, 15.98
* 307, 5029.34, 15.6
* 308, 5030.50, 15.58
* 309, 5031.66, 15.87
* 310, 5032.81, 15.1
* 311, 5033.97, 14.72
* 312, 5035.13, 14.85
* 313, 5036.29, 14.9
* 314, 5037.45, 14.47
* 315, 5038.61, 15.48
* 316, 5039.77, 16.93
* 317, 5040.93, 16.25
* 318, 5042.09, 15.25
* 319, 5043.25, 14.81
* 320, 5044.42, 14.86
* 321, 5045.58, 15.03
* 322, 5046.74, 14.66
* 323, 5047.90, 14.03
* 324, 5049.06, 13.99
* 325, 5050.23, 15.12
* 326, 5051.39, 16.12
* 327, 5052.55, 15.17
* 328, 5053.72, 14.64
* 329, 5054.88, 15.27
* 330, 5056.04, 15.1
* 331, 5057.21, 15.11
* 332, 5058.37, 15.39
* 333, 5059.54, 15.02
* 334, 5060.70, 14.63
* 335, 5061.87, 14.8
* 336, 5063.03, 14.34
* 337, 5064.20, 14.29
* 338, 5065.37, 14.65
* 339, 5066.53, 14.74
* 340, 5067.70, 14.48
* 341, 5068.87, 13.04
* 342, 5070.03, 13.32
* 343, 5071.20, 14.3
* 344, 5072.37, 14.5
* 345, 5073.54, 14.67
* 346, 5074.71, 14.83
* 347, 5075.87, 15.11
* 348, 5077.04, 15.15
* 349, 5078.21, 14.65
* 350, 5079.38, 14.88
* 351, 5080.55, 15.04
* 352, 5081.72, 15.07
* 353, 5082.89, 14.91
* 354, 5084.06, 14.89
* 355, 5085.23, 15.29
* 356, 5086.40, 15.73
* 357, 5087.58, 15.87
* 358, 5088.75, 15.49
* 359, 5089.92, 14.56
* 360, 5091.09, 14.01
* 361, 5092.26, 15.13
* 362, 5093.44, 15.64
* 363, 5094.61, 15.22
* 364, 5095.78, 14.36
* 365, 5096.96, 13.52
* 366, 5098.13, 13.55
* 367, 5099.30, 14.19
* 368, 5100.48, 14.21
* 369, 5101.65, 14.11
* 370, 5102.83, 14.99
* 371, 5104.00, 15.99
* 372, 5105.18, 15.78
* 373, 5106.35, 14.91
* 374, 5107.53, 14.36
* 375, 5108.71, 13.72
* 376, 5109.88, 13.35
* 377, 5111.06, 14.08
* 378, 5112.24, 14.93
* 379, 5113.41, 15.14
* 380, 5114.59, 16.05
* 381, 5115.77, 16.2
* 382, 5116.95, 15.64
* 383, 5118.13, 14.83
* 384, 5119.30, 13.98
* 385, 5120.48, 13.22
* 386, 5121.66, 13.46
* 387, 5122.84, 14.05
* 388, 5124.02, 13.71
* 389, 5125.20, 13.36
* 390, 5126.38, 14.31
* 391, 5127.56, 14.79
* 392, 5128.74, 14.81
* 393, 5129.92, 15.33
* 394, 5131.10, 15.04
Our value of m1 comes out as 0.94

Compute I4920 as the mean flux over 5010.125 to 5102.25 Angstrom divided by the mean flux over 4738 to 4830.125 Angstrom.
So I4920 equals 0.9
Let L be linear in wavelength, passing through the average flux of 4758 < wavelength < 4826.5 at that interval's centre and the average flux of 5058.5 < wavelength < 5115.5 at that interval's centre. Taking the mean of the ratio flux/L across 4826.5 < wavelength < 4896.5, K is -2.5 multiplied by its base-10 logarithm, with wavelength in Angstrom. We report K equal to 0.066 mag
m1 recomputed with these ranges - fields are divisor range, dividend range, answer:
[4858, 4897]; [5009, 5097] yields 1.06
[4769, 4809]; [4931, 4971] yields 0.97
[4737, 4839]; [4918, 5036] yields 0.97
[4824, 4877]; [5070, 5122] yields 1.02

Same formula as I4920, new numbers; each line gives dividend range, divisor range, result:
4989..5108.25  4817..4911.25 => 1.00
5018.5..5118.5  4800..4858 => 0.97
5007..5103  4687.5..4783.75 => 0.94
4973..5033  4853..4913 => 1.03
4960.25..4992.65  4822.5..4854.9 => 1.02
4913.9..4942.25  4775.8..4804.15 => 0.96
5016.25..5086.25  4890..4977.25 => 0.97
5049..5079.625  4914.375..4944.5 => 0.97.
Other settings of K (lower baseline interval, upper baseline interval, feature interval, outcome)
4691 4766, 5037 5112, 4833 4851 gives 0.04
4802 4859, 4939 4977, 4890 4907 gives -0.03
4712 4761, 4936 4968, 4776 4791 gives -0.04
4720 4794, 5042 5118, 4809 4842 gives 0.02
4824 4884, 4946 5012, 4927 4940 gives 0.00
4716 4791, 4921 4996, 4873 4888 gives 0.06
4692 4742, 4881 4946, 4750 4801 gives -0.01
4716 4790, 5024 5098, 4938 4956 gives 0.01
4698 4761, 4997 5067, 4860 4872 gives 0.27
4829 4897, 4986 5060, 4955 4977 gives -0.05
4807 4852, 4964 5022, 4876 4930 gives -0.01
